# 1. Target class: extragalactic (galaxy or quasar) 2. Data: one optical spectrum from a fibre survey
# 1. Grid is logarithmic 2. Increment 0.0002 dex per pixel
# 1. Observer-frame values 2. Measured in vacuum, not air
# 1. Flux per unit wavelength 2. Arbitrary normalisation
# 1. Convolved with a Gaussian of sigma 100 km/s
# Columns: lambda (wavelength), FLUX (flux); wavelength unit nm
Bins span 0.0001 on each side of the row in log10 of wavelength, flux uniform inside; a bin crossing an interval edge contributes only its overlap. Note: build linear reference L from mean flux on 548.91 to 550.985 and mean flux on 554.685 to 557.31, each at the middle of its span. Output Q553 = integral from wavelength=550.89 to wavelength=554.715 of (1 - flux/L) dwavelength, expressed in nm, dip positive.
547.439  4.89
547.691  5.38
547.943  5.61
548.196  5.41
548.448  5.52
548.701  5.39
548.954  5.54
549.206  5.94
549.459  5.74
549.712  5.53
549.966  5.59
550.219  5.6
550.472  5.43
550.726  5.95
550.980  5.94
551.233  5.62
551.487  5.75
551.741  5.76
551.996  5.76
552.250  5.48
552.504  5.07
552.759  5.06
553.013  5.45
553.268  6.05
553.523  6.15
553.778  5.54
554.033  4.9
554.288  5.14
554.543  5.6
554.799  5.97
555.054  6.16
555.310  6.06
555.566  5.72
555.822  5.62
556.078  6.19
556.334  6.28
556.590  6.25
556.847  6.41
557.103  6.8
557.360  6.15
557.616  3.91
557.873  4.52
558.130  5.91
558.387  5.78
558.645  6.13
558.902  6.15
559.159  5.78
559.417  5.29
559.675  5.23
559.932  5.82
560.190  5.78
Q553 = 0.23 nm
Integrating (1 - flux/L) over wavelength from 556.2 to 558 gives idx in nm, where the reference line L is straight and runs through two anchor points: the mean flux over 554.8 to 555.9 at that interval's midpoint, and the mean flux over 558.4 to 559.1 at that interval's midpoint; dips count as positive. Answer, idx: 0.06 nm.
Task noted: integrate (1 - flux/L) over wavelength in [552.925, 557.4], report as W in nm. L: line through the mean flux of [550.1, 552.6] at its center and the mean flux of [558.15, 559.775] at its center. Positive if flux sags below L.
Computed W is -0.17 nm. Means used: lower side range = 5.64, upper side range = 5.75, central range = 5.91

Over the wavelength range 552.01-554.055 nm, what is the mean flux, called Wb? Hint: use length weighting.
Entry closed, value 5.51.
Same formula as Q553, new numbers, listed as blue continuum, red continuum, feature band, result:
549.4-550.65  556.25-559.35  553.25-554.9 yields 0.035 nm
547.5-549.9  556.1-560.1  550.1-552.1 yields -0.044 nm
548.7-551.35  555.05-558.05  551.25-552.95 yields 0.070 nm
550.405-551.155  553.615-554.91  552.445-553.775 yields -0.006 nm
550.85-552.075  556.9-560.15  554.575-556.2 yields -0.066 nm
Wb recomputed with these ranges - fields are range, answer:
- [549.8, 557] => 5.74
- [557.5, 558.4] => 4.95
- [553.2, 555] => 5.63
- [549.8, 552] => 5.7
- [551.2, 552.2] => 5.71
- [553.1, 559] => 5.8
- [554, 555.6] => 5.69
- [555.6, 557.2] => 6.22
